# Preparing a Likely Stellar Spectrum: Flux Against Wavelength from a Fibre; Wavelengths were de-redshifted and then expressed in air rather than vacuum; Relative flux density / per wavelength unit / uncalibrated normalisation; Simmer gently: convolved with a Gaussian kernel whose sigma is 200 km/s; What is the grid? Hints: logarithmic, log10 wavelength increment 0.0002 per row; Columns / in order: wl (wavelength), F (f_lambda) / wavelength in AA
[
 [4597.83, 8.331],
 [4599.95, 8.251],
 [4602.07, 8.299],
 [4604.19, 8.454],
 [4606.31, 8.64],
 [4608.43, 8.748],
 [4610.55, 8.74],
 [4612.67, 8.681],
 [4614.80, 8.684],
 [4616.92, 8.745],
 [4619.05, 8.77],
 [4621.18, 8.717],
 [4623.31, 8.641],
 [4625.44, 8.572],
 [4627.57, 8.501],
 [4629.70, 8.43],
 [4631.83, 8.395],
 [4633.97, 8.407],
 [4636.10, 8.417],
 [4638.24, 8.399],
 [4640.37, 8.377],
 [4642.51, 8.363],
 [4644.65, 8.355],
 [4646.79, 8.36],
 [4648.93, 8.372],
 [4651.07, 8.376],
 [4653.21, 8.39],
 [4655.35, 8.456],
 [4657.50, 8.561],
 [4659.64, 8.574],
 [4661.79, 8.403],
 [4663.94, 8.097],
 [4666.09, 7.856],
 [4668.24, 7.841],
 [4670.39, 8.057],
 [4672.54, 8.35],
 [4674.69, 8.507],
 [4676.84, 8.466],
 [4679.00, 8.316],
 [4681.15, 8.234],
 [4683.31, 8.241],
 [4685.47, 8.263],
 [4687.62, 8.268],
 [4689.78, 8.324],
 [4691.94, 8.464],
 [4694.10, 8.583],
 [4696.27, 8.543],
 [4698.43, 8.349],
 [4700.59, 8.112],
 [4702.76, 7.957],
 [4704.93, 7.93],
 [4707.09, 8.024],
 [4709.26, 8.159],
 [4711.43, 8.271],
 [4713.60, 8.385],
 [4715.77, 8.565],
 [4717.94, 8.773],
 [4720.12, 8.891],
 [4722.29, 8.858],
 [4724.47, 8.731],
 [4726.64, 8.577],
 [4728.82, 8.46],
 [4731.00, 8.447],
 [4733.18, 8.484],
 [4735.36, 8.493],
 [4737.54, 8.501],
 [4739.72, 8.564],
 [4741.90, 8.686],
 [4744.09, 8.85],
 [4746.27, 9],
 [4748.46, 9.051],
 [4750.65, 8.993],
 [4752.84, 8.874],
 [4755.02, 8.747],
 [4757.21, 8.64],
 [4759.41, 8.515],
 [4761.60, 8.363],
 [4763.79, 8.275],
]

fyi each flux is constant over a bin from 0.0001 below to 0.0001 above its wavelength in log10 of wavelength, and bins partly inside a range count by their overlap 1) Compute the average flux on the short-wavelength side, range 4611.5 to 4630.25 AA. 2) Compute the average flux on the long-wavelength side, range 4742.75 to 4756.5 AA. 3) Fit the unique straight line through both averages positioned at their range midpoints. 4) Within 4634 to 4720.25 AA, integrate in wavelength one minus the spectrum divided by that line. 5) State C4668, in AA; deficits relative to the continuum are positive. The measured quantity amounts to 4.3 AA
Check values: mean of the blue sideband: 8.64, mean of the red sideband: 8.91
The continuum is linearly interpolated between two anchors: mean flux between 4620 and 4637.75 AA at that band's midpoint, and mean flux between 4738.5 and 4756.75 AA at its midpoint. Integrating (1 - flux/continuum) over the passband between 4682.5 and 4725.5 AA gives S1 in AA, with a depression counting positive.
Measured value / 1.6 AA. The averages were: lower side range 8.51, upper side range 8.84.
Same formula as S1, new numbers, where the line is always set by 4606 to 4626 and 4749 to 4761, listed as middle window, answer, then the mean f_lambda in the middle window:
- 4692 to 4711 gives 1.10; 8.22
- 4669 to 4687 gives 0.88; 8.3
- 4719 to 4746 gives 0.32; 8.64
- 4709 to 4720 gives 0.31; 8.49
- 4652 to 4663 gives 0.31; 8.47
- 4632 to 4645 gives 0.48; 8.39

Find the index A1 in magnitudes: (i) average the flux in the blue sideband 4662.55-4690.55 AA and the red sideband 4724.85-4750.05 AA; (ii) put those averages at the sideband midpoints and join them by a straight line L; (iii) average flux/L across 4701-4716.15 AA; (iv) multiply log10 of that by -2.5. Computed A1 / 0.04 mag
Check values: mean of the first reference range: 8.22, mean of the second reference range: 8.66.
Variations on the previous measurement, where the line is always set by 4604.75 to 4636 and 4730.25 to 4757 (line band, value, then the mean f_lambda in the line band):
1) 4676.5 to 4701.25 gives 0.04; 8.35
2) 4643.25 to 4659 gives 0.03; 8.42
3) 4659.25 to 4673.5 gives 0.07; 8.14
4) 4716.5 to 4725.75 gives -0.01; 8.8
